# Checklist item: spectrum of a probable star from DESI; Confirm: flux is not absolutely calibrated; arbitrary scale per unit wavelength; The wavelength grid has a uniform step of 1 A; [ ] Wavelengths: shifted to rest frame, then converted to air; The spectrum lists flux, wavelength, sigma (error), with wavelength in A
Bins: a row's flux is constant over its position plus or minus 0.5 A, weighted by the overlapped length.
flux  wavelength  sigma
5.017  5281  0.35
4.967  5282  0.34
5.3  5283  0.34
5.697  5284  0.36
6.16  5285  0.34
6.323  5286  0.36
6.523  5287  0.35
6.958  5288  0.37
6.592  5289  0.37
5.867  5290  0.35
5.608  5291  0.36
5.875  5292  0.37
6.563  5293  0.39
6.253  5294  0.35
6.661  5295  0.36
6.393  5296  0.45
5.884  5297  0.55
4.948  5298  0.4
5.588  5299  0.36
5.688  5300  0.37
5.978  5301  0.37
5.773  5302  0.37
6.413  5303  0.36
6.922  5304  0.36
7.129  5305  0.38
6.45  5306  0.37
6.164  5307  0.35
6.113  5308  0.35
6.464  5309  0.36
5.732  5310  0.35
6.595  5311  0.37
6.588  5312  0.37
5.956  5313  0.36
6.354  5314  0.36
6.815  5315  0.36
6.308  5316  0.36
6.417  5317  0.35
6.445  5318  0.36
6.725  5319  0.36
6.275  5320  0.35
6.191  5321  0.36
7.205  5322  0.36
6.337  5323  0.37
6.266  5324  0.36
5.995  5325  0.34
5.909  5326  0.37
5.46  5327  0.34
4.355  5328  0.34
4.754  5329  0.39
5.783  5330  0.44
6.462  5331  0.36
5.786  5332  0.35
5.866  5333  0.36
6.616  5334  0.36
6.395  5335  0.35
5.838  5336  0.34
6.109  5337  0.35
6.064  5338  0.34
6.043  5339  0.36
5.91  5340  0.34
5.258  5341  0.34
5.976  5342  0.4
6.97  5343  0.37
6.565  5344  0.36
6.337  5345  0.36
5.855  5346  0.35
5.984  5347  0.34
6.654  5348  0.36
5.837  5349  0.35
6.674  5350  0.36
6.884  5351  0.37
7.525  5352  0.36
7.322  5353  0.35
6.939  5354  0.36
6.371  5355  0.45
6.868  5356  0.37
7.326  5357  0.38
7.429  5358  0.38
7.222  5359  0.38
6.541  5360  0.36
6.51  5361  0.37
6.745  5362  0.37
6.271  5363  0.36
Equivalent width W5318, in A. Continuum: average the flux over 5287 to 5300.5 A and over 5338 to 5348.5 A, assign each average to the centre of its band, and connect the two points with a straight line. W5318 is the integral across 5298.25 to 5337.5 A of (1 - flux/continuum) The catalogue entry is -0.2 A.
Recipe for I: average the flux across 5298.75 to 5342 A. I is 6.13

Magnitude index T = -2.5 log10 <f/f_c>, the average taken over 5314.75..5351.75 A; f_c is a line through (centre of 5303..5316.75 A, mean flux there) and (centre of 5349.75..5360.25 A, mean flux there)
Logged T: 0.10 mag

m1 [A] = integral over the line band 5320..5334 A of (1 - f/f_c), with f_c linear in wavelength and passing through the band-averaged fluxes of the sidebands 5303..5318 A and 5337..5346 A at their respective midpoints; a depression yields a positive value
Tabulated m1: 0.8 A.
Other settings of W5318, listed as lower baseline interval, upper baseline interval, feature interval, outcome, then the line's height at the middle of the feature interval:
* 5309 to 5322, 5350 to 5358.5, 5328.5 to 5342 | 1.6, 6.74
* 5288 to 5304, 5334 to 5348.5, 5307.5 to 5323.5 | -0.8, 6.1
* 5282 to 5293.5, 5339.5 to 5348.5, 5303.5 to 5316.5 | -0.7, 6.12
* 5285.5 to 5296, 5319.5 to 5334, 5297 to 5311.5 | 0.1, 6.18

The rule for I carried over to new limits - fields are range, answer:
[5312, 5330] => 6.11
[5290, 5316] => 6.19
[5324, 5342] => 5.82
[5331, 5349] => 6.13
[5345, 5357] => 6.65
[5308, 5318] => 6.35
